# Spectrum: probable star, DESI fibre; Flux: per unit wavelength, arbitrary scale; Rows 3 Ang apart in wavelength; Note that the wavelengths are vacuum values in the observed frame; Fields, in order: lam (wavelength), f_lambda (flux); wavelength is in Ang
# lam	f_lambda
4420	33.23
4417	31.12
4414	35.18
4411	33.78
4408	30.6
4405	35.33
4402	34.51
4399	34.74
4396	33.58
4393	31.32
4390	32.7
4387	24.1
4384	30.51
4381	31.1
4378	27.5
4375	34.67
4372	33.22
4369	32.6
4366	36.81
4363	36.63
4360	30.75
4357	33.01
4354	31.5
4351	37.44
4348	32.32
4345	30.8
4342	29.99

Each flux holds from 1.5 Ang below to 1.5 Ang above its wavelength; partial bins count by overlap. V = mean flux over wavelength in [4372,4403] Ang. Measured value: 31.5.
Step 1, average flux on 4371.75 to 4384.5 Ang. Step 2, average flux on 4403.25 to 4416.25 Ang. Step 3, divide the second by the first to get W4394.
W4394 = 1.07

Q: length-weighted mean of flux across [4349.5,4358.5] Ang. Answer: 34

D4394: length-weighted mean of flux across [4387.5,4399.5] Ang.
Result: 32.2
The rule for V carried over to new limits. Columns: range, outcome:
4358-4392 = 31.9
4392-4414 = 33.6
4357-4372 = 34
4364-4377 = 34.2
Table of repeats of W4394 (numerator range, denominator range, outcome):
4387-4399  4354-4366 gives 0.94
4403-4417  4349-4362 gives 1.01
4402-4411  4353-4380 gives 1.01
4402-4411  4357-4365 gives 0.99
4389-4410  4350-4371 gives 0.98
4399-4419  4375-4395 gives 1.12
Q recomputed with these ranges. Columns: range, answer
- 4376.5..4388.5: 28.3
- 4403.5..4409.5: 33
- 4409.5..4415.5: 34.5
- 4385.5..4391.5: 28.4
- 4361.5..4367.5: 36.7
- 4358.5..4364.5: 33.7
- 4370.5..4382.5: 31.6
